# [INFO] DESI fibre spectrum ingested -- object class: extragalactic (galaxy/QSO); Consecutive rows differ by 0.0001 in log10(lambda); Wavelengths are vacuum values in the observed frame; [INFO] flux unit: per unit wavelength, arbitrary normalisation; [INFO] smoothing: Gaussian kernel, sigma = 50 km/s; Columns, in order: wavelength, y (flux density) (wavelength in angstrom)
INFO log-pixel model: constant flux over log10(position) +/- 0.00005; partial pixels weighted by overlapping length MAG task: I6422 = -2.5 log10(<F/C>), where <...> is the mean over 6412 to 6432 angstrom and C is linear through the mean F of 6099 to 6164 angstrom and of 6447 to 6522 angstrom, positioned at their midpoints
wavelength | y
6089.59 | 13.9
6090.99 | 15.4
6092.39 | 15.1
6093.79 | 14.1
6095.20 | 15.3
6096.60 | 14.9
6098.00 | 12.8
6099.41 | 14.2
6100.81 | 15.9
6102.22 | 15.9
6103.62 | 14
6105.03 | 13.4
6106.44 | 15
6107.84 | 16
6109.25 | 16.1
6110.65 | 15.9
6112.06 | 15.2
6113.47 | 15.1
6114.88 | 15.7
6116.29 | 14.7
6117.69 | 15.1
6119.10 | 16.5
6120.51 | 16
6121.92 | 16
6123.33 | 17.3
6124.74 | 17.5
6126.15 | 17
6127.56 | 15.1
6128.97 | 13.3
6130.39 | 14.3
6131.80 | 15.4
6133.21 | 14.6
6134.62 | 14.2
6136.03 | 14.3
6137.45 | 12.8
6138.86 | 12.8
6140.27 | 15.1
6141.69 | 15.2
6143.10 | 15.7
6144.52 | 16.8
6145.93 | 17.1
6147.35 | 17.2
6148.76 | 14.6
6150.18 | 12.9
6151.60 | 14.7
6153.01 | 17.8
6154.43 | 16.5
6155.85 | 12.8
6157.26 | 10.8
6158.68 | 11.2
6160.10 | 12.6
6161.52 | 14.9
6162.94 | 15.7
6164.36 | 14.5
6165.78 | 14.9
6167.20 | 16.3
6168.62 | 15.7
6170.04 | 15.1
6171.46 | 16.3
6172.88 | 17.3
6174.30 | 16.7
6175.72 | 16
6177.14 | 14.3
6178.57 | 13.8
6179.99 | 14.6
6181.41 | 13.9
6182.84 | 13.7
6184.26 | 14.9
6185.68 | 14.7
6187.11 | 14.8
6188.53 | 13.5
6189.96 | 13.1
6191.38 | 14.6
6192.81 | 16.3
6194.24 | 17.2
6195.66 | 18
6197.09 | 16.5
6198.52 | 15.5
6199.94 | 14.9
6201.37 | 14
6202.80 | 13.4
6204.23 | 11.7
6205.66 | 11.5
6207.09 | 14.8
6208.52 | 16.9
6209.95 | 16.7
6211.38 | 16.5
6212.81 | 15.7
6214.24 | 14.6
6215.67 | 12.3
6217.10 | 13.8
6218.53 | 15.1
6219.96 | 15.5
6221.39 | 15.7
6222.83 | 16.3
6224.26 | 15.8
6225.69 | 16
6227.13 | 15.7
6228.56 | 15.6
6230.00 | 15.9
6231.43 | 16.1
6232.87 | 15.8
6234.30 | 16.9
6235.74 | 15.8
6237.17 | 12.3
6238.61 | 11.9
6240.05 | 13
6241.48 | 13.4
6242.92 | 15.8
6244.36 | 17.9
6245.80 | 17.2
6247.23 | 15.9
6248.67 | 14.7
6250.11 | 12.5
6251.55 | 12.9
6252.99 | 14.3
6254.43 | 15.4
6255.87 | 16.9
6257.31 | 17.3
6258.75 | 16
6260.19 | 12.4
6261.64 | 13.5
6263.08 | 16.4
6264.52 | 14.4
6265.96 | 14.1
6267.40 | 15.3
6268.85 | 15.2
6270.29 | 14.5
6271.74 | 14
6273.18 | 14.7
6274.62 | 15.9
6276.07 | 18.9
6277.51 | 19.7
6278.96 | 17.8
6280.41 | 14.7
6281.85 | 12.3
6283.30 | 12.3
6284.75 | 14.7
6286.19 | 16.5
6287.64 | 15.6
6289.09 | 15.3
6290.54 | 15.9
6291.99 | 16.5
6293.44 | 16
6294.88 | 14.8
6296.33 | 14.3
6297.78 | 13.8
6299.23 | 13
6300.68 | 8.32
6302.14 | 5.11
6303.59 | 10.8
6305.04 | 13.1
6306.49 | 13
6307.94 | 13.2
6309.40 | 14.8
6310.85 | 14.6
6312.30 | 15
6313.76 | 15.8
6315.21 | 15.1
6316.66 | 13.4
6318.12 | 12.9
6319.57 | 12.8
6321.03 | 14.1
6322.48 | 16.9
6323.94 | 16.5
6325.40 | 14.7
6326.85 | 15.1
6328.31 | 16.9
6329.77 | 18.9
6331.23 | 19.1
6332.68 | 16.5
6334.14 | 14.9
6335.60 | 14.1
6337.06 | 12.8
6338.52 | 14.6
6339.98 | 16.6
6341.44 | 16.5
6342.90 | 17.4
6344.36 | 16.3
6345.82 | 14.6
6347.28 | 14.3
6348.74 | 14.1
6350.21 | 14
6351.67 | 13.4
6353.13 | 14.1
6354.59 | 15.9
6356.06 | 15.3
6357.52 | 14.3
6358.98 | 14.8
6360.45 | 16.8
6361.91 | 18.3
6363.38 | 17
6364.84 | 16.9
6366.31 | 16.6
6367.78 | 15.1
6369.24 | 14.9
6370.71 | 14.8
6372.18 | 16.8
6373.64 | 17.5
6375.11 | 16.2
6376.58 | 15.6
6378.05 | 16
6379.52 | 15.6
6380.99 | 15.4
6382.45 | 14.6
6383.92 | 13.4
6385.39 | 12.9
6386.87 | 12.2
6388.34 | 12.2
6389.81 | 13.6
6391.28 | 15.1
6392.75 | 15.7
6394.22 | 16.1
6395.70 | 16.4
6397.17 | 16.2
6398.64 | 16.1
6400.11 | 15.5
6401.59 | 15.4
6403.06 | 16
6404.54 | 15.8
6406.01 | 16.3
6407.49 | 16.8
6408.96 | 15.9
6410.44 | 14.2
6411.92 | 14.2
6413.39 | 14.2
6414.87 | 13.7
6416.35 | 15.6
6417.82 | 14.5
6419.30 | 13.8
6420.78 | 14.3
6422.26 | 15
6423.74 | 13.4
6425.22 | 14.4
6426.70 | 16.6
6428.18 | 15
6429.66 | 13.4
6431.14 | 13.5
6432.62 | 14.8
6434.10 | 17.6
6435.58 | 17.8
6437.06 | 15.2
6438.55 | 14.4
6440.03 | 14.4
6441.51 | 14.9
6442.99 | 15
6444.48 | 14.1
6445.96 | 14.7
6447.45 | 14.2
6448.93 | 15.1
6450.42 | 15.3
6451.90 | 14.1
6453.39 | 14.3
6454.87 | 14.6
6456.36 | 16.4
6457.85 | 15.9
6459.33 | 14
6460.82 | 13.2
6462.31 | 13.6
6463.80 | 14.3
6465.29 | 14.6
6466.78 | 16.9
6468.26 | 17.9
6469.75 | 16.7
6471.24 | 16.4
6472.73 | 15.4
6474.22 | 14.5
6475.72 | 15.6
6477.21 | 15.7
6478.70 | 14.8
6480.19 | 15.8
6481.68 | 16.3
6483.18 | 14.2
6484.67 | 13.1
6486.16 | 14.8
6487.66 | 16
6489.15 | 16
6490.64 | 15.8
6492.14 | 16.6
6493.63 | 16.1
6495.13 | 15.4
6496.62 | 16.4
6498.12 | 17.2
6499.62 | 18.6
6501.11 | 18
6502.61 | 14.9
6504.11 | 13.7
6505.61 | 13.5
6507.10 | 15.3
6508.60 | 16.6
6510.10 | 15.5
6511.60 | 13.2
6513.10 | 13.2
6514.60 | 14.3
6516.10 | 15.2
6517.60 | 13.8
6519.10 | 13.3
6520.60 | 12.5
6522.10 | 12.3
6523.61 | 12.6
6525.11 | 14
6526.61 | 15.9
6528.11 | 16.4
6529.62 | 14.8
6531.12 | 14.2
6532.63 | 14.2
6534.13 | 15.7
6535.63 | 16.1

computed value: 0.053 mag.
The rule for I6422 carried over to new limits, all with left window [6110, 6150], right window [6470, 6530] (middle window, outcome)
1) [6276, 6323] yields 0.076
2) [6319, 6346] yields -0.041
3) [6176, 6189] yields 0.072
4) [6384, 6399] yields 0.045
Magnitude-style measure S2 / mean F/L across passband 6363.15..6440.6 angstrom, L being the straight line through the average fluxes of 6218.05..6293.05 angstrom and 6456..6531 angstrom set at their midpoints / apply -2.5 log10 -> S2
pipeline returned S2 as 0.001 mag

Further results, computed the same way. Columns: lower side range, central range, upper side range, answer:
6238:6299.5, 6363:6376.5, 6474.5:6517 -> -0.06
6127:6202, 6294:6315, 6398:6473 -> 0.16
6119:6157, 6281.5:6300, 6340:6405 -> 0.04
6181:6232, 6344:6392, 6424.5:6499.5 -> 0.01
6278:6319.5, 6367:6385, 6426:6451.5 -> -0.07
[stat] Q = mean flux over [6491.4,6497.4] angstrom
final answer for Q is 16.1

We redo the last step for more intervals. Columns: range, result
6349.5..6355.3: 14.4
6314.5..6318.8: 13.8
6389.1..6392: 14.4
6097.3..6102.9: 14.7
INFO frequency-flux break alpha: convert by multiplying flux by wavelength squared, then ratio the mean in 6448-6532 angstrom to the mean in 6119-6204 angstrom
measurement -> 1.11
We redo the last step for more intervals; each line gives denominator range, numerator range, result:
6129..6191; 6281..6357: 1.04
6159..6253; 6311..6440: 1.07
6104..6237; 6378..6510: 1.10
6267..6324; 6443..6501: 1.13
